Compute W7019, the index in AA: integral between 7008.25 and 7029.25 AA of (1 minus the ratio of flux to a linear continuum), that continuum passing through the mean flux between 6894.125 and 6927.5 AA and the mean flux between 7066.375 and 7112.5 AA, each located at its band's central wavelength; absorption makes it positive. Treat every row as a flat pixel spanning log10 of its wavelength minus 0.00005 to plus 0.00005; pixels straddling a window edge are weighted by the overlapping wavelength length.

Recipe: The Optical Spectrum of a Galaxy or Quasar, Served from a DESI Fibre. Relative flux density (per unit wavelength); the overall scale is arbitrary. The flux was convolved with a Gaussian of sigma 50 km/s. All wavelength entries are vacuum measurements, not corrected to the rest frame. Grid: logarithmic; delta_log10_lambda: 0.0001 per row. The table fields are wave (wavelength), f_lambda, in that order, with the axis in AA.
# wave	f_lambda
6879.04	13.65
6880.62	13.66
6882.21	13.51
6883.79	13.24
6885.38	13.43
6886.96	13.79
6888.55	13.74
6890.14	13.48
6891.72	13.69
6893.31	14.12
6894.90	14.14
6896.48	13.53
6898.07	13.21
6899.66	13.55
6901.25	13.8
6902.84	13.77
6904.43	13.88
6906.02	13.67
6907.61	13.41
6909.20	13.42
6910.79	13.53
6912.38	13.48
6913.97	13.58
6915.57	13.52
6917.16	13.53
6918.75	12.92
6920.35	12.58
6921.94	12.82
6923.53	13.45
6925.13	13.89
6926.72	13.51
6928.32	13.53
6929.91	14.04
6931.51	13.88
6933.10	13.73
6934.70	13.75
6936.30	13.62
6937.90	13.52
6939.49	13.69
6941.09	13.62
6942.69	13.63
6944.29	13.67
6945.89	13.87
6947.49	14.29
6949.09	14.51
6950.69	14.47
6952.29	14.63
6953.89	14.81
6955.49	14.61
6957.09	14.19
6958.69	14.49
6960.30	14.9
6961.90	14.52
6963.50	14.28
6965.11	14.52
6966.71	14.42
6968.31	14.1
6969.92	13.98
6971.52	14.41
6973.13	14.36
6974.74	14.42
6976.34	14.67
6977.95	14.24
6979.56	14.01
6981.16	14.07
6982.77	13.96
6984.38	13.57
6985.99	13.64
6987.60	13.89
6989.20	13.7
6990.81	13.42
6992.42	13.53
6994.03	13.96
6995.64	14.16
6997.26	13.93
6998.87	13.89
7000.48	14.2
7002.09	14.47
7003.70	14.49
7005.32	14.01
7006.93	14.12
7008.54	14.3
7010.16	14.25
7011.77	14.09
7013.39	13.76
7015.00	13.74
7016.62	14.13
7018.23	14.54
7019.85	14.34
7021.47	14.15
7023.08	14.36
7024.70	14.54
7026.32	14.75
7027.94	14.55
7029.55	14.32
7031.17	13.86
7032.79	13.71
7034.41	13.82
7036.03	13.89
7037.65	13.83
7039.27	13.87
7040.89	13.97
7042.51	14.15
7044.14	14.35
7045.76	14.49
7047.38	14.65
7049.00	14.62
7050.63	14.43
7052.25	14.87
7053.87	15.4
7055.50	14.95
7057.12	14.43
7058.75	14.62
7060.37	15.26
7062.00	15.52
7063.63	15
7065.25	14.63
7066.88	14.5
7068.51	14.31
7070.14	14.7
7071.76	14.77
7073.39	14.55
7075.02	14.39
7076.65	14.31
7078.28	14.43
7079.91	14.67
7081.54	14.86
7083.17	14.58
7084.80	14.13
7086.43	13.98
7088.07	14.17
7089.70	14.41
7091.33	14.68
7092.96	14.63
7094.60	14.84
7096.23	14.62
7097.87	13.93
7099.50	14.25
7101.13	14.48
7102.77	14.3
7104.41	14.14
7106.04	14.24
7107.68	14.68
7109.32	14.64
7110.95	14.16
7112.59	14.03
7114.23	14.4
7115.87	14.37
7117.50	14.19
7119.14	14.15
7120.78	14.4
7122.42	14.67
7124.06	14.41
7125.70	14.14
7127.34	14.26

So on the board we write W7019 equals -0.3 AA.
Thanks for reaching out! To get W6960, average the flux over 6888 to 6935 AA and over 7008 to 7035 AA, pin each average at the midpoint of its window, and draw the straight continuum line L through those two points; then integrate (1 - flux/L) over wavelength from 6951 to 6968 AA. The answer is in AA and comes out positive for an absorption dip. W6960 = -0.8 AA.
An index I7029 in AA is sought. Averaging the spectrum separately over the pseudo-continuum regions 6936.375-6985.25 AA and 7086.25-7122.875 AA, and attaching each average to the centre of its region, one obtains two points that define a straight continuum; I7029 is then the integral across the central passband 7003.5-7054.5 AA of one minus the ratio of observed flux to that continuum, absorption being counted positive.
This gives 0.1 AA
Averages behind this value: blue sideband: 14.2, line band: 14.3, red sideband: 14.4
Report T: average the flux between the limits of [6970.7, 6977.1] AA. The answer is 14.5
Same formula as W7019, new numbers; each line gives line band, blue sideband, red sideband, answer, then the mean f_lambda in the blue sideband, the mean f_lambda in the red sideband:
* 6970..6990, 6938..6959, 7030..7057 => 0.2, 14.2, 14.3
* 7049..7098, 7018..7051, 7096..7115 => -1.2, 14.2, 14.3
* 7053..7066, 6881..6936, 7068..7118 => -0.7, 13.6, 14.4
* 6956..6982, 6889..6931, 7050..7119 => -0.9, 13.5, 14.5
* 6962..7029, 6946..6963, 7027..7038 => 0.5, 14.5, 14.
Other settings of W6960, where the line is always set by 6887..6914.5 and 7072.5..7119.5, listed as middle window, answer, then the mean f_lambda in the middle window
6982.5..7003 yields 0.2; 13.9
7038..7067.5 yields -0.9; 14.6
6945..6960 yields -0.6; 14.4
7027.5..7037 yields 0.1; 14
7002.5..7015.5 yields -0.1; 14.1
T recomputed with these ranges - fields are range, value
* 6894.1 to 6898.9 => 13.6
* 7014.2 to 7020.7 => 14.2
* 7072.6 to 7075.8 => 14.5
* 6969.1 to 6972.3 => 14.2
